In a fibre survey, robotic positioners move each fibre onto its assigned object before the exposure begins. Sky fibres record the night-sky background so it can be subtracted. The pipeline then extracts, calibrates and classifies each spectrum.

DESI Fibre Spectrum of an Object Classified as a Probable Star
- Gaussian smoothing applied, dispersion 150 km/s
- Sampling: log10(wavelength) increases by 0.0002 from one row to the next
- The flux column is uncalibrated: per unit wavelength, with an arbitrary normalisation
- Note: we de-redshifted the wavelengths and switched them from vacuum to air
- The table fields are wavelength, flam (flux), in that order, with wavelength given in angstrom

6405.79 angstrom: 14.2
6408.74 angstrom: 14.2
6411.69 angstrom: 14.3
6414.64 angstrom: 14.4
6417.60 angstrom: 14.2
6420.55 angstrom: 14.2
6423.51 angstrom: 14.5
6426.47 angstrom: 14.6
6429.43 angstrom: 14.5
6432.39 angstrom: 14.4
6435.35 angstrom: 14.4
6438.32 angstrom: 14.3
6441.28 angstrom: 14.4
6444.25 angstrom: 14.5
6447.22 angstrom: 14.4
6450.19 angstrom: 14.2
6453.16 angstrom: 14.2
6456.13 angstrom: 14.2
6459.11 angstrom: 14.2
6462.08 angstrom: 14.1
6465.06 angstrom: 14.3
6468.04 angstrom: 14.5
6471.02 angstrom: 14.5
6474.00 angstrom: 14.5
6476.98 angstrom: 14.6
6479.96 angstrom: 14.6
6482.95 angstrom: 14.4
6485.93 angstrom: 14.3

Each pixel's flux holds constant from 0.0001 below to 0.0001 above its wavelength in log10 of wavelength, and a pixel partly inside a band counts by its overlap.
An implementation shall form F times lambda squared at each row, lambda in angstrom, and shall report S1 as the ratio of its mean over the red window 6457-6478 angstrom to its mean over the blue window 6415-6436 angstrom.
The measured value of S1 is 1.0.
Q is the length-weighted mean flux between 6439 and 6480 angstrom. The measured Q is 14.4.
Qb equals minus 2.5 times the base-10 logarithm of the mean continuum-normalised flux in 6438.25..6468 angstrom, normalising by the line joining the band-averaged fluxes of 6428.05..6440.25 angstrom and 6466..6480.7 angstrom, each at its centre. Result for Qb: 0.013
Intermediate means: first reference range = 14.4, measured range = 14.3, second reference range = 14.5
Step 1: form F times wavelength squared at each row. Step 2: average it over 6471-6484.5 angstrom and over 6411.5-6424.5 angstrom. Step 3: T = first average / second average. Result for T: 1.03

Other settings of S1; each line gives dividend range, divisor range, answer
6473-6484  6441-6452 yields 1.02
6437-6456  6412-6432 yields 1.00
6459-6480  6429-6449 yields 1.01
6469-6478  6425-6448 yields 1.02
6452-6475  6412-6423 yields 1.02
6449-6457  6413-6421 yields 1.01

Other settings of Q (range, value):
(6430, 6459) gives 14.3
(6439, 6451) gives 14.4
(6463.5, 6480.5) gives 14.5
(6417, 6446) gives 14.4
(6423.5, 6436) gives 14.5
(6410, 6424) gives 14.3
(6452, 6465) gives 14.2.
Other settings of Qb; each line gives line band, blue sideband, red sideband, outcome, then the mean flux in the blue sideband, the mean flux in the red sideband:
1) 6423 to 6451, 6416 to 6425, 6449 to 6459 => -0.01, 14.3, 14.2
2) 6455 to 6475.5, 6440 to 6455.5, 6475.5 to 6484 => 0.01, 14.3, 14.5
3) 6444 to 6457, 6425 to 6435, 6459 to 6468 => 0.00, 14.5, 14.2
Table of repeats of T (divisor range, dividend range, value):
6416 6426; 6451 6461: 1.00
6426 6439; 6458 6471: 1.00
